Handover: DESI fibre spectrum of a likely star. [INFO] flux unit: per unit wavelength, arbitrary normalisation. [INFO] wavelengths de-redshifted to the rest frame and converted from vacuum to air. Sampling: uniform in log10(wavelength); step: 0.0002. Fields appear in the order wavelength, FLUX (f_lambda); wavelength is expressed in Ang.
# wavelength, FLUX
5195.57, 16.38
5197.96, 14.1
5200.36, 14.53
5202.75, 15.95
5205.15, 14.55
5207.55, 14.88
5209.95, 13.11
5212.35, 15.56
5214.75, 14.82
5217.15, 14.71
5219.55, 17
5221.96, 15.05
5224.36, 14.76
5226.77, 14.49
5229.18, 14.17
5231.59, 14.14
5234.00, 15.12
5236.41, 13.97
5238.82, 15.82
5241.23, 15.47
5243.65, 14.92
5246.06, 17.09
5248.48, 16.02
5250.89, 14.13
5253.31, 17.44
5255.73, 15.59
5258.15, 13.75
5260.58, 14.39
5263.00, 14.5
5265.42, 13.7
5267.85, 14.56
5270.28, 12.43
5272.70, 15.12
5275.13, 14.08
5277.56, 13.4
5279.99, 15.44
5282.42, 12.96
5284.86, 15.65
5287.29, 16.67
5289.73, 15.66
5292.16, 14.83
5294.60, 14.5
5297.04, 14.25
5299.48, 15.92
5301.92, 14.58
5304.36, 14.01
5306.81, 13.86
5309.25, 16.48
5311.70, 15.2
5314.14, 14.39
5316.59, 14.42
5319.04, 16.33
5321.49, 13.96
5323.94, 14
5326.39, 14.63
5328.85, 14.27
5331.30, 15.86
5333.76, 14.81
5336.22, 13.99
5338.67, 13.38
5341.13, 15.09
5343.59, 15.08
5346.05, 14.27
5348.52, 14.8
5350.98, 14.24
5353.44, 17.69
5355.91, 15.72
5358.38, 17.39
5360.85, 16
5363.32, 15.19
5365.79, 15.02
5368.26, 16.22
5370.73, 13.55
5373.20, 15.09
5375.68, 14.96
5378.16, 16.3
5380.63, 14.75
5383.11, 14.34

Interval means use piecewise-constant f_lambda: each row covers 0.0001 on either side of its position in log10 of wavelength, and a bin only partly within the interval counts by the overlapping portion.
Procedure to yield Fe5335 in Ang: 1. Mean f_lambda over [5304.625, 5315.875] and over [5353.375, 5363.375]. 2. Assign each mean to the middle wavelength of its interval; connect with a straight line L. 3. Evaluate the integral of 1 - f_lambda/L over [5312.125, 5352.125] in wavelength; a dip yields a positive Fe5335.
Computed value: 2.4 Ang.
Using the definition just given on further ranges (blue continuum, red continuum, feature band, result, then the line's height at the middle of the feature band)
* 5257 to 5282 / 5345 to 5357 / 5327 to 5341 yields 0.5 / 15.1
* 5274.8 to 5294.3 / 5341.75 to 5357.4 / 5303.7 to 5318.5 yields 0.2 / 15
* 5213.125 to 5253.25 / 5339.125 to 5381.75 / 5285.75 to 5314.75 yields 0.4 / 15.3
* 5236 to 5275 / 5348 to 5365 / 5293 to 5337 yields 2.1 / 15.5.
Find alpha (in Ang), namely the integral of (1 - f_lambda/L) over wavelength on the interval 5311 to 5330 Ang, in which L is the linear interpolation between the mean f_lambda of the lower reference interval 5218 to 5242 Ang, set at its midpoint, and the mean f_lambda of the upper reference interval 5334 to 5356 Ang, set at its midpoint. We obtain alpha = 0.33 Ang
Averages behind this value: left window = 15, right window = 14.9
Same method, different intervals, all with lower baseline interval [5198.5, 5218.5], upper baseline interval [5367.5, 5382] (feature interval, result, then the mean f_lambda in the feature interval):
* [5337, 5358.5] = -0.2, 15.2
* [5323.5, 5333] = 0.2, 14.7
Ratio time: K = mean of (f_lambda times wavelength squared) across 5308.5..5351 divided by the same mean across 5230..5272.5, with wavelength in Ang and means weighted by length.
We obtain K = 1.02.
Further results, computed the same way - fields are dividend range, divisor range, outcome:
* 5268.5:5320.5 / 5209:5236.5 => 1.03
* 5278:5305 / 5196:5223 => 1.03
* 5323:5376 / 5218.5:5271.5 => 1.05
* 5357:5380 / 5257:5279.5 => 1.15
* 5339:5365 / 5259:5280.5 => 1.13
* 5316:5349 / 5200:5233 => 1.03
